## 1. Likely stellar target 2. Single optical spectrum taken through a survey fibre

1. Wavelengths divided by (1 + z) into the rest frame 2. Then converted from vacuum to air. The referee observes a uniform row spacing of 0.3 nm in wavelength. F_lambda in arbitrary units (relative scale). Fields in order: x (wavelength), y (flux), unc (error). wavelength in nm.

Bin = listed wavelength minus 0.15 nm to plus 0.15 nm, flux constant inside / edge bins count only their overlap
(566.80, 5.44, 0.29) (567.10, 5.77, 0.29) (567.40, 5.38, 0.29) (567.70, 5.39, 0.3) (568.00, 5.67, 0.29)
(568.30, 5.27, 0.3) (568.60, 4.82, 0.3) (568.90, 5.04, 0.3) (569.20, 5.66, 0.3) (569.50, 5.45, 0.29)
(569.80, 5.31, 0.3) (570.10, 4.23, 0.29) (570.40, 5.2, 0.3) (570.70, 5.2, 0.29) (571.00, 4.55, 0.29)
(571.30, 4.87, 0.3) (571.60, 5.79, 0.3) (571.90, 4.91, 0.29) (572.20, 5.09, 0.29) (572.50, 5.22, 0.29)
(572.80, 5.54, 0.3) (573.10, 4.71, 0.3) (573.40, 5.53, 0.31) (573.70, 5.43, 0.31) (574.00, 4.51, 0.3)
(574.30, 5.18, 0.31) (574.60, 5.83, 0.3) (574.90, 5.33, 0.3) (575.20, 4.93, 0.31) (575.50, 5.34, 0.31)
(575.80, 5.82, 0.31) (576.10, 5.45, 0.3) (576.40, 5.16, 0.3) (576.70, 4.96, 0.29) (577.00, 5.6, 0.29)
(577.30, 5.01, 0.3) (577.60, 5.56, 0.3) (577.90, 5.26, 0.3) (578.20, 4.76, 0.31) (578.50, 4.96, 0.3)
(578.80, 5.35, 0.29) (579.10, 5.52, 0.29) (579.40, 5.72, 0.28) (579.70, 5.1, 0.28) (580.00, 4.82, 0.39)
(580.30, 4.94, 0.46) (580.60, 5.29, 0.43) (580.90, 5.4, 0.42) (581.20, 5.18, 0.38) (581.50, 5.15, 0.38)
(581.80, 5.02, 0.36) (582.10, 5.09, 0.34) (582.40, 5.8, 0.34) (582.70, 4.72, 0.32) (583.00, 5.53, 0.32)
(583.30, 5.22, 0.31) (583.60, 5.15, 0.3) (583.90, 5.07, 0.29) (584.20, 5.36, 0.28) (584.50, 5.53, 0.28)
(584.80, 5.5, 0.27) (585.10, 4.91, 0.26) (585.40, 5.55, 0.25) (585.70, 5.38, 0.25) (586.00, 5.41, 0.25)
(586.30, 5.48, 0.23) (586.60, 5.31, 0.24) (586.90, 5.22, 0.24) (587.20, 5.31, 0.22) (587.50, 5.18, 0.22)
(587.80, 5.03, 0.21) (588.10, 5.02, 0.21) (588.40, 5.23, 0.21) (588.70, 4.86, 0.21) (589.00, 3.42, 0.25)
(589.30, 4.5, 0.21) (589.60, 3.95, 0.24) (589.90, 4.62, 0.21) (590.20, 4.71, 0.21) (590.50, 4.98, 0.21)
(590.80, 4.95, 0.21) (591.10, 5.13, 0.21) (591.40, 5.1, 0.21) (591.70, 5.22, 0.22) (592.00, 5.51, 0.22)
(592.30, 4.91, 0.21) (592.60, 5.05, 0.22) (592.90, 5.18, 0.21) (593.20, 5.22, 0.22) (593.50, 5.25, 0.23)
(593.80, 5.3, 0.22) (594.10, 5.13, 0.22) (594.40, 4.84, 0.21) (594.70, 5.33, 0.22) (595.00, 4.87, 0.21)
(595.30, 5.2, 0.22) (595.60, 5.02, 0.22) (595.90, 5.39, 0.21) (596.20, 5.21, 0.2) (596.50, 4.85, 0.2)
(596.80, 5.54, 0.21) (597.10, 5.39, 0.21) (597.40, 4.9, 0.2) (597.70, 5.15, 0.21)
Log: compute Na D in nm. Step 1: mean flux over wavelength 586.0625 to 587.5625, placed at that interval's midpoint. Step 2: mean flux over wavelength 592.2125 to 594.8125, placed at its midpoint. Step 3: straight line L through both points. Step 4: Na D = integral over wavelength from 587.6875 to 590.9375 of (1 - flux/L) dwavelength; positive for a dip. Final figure 0.37 nm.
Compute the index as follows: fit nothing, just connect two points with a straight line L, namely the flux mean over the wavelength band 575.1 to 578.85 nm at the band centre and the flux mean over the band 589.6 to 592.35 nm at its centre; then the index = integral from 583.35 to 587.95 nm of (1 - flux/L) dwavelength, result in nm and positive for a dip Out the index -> -0.20 nm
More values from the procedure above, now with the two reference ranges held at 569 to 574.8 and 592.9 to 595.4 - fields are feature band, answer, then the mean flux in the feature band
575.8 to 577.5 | -0.04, 5.3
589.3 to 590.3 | 0.14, 4.42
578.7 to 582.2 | -0.04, 5.21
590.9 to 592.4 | -0.01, 5.18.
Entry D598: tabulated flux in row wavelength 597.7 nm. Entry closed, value 5.15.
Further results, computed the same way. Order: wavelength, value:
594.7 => 5.33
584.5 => 5.53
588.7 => 4.86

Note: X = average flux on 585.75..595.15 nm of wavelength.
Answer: 5.01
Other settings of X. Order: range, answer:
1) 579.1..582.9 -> 5.2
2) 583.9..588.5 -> 5.29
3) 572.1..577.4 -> 5.26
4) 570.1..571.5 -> 4.91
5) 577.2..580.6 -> 5.19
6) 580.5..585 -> 5.26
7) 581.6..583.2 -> 5.23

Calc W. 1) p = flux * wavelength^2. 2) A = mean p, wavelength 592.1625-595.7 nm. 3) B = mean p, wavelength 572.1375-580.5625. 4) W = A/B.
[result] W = 1.04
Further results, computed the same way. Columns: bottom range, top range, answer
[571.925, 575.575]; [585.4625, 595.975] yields 1.03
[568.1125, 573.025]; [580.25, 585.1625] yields 1.06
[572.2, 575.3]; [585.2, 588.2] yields 1.06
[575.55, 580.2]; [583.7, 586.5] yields 1.04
